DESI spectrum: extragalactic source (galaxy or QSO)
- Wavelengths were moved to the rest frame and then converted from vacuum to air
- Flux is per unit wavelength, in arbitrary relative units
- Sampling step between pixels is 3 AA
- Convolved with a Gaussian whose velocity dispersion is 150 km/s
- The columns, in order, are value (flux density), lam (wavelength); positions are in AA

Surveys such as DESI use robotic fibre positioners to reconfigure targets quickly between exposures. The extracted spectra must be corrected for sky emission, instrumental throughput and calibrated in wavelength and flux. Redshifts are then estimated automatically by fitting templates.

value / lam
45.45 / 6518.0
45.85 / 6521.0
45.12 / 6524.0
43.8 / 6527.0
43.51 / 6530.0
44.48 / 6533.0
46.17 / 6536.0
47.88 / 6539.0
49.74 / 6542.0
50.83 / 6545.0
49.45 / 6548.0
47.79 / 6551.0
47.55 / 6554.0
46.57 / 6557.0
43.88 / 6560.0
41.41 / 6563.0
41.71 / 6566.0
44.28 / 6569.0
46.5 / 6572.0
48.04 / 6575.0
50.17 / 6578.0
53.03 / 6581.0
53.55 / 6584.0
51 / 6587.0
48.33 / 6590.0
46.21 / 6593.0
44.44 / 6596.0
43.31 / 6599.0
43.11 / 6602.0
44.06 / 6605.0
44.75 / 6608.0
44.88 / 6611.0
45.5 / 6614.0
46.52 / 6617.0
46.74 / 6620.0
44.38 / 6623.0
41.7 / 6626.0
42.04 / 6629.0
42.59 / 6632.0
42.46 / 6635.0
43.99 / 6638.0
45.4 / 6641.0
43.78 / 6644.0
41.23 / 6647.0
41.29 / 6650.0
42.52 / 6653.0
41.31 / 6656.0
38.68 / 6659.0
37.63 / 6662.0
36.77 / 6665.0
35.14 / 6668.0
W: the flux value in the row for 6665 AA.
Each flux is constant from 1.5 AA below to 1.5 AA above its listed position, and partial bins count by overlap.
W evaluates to 36.77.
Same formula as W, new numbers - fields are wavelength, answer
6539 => 47.88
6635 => 42.46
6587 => 51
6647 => 41.23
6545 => 50.83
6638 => 43.99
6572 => 46.5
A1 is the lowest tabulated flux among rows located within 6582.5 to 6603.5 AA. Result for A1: 43.11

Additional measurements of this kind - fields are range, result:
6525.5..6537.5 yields 43.51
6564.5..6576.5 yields 41.71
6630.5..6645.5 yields 42.46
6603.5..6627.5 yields 41.7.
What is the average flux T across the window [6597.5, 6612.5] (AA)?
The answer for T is 44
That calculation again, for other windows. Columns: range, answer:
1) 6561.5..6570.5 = 42.5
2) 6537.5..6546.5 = 49.5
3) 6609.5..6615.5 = 45.2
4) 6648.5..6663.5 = 40.3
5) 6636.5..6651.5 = 43.1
